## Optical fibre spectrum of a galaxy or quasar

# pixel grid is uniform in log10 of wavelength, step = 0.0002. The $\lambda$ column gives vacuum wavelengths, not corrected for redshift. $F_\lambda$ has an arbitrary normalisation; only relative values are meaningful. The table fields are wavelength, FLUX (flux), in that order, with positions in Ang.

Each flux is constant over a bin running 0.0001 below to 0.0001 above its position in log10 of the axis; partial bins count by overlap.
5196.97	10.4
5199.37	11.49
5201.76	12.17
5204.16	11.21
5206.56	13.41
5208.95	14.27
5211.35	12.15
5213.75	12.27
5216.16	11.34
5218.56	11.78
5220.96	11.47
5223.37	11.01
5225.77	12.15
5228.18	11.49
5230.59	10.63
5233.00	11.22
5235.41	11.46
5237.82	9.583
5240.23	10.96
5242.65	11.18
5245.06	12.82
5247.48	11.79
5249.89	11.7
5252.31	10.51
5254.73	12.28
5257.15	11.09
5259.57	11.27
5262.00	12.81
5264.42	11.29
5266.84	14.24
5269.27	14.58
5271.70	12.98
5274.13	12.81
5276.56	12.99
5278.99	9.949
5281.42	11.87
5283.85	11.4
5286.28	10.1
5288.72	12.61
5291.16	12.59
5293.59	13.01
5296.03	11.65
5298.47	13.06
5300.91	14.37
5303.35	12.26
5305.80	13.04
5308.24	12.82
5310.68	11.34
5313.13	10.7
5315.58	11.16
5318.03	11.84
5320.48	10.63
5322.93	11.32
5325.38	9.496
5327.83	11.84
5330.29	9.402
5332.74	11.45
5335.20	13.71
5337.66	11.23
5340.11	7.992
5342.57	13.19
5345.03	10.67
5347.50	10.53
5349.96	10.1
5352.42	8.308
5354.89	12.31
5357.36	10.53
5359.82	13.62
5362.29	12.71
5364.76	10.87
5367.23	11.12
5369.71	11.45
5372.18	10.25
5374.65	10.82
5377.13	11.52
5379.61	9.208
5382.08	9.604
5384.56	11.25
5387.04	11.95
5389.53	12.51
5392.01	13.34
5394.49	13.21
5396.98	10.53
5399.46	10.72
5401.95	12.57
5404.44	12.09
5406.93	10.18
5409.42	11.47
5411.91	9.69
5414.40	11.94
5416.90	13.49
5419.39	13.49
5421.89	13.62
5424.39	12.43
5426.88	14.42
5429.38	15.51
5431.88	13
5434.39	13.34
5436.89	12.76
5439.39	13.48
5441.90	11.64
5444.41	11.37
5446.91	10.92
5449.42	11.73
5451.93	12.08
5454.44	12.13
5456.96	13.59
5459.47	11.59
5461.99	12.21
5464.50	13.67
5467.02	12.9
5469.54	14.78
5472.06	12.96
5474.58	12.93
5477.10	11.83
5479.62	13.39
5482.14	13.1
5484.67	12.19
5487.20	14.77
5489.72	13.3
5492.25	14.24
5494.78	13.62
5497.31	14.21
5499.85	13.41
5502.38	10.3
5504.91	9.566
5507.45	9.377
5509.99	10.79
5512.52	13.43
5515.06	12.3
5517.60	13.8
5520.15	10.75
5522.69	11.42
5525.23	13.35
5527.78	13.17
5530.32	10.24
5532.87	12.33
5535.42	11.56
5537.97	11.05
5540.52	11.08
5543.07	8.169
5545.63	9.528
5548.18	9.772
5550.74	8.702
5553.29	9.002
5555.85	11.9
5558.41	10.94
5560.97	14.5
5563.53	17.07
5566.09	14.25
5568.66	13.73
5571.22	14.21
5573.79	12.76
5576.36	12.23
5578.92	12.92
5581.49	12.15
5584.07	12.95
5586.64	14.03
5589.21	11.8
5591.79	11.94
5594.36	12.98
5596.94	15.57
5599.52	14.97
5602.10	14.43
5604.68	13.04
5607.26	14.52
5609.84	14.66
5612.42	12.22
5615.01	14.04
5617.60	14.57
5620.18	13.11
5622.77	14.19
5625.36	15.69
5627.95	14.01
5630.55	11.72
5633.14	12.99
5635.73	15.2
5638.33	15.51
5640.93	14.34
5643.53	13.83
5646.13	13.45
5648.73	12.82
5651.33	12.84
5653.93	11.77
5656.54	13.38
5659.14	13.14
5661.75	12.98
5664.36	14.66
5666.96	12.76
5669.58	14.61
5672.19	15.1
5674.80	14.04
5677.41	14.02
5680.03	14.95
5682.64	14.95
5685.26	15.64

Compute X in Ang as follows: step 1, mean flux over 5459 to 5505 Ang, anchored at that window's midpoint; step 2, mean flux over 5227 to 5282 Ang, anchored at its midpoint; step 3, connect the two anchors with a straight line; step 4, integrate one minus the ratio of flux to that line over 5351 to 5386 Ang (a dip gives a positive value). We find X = 4.0 Ang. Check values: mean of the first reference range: 11.8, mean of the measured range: 11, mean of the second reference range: 13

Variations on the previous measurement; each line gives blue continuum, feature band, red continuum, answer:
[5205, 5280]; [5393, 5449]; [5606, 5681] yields 1.83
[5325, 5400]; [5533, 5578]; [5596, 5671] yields 4.31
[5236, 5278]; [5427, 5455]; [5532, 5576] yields -1.73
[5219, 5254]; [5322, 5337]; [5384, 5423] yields 0.64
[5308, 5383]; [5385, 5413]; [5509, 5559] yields -1.54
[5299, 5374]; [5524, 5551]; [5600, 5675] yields 4.34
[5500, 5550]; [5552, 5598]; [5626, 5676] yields -3.29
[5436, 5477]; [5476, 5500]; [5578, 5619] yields -1.25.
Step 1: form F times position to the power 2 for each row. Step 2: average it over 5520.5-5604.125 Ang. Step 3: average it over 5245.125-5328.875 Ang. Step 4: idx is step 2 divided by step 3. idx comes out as 1.14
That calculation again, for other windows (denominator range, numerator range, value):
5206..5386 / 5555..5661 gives 1.31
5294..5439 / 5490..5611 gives 1.13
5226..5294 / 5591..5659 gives 1.33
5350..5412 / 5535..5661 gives 1.25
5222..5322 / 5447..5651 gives 1.19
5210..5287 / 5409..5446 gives 1.16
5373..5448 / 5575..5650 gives 1.22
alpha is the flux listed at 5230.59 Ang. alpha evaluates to 10.63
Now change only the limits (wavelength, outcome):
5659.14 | 13.14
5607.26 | 14.52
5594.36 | 12.98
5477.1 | 11.83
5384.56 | 11.25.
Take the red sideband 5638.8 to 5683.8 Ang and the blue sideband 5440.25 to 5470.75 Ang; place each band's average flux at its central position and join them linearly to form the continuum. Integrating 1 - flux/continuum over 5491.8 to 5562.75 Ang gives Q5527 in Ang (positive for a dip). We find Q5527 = 7.4 Ang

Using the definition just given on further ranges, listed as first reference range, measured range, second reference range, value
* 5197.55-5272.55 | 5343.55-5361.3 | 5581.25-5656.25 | 2.1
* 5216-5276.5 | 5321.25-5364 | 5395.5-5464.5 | 3.6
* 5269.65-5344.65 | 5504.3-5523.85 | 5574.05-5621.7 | 2.2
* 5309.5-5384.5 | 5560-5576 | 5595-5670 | -1.4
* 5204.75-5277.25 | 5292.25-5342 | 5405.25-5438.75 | 2.6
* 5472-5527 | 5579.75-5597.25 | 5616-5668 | 0.4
